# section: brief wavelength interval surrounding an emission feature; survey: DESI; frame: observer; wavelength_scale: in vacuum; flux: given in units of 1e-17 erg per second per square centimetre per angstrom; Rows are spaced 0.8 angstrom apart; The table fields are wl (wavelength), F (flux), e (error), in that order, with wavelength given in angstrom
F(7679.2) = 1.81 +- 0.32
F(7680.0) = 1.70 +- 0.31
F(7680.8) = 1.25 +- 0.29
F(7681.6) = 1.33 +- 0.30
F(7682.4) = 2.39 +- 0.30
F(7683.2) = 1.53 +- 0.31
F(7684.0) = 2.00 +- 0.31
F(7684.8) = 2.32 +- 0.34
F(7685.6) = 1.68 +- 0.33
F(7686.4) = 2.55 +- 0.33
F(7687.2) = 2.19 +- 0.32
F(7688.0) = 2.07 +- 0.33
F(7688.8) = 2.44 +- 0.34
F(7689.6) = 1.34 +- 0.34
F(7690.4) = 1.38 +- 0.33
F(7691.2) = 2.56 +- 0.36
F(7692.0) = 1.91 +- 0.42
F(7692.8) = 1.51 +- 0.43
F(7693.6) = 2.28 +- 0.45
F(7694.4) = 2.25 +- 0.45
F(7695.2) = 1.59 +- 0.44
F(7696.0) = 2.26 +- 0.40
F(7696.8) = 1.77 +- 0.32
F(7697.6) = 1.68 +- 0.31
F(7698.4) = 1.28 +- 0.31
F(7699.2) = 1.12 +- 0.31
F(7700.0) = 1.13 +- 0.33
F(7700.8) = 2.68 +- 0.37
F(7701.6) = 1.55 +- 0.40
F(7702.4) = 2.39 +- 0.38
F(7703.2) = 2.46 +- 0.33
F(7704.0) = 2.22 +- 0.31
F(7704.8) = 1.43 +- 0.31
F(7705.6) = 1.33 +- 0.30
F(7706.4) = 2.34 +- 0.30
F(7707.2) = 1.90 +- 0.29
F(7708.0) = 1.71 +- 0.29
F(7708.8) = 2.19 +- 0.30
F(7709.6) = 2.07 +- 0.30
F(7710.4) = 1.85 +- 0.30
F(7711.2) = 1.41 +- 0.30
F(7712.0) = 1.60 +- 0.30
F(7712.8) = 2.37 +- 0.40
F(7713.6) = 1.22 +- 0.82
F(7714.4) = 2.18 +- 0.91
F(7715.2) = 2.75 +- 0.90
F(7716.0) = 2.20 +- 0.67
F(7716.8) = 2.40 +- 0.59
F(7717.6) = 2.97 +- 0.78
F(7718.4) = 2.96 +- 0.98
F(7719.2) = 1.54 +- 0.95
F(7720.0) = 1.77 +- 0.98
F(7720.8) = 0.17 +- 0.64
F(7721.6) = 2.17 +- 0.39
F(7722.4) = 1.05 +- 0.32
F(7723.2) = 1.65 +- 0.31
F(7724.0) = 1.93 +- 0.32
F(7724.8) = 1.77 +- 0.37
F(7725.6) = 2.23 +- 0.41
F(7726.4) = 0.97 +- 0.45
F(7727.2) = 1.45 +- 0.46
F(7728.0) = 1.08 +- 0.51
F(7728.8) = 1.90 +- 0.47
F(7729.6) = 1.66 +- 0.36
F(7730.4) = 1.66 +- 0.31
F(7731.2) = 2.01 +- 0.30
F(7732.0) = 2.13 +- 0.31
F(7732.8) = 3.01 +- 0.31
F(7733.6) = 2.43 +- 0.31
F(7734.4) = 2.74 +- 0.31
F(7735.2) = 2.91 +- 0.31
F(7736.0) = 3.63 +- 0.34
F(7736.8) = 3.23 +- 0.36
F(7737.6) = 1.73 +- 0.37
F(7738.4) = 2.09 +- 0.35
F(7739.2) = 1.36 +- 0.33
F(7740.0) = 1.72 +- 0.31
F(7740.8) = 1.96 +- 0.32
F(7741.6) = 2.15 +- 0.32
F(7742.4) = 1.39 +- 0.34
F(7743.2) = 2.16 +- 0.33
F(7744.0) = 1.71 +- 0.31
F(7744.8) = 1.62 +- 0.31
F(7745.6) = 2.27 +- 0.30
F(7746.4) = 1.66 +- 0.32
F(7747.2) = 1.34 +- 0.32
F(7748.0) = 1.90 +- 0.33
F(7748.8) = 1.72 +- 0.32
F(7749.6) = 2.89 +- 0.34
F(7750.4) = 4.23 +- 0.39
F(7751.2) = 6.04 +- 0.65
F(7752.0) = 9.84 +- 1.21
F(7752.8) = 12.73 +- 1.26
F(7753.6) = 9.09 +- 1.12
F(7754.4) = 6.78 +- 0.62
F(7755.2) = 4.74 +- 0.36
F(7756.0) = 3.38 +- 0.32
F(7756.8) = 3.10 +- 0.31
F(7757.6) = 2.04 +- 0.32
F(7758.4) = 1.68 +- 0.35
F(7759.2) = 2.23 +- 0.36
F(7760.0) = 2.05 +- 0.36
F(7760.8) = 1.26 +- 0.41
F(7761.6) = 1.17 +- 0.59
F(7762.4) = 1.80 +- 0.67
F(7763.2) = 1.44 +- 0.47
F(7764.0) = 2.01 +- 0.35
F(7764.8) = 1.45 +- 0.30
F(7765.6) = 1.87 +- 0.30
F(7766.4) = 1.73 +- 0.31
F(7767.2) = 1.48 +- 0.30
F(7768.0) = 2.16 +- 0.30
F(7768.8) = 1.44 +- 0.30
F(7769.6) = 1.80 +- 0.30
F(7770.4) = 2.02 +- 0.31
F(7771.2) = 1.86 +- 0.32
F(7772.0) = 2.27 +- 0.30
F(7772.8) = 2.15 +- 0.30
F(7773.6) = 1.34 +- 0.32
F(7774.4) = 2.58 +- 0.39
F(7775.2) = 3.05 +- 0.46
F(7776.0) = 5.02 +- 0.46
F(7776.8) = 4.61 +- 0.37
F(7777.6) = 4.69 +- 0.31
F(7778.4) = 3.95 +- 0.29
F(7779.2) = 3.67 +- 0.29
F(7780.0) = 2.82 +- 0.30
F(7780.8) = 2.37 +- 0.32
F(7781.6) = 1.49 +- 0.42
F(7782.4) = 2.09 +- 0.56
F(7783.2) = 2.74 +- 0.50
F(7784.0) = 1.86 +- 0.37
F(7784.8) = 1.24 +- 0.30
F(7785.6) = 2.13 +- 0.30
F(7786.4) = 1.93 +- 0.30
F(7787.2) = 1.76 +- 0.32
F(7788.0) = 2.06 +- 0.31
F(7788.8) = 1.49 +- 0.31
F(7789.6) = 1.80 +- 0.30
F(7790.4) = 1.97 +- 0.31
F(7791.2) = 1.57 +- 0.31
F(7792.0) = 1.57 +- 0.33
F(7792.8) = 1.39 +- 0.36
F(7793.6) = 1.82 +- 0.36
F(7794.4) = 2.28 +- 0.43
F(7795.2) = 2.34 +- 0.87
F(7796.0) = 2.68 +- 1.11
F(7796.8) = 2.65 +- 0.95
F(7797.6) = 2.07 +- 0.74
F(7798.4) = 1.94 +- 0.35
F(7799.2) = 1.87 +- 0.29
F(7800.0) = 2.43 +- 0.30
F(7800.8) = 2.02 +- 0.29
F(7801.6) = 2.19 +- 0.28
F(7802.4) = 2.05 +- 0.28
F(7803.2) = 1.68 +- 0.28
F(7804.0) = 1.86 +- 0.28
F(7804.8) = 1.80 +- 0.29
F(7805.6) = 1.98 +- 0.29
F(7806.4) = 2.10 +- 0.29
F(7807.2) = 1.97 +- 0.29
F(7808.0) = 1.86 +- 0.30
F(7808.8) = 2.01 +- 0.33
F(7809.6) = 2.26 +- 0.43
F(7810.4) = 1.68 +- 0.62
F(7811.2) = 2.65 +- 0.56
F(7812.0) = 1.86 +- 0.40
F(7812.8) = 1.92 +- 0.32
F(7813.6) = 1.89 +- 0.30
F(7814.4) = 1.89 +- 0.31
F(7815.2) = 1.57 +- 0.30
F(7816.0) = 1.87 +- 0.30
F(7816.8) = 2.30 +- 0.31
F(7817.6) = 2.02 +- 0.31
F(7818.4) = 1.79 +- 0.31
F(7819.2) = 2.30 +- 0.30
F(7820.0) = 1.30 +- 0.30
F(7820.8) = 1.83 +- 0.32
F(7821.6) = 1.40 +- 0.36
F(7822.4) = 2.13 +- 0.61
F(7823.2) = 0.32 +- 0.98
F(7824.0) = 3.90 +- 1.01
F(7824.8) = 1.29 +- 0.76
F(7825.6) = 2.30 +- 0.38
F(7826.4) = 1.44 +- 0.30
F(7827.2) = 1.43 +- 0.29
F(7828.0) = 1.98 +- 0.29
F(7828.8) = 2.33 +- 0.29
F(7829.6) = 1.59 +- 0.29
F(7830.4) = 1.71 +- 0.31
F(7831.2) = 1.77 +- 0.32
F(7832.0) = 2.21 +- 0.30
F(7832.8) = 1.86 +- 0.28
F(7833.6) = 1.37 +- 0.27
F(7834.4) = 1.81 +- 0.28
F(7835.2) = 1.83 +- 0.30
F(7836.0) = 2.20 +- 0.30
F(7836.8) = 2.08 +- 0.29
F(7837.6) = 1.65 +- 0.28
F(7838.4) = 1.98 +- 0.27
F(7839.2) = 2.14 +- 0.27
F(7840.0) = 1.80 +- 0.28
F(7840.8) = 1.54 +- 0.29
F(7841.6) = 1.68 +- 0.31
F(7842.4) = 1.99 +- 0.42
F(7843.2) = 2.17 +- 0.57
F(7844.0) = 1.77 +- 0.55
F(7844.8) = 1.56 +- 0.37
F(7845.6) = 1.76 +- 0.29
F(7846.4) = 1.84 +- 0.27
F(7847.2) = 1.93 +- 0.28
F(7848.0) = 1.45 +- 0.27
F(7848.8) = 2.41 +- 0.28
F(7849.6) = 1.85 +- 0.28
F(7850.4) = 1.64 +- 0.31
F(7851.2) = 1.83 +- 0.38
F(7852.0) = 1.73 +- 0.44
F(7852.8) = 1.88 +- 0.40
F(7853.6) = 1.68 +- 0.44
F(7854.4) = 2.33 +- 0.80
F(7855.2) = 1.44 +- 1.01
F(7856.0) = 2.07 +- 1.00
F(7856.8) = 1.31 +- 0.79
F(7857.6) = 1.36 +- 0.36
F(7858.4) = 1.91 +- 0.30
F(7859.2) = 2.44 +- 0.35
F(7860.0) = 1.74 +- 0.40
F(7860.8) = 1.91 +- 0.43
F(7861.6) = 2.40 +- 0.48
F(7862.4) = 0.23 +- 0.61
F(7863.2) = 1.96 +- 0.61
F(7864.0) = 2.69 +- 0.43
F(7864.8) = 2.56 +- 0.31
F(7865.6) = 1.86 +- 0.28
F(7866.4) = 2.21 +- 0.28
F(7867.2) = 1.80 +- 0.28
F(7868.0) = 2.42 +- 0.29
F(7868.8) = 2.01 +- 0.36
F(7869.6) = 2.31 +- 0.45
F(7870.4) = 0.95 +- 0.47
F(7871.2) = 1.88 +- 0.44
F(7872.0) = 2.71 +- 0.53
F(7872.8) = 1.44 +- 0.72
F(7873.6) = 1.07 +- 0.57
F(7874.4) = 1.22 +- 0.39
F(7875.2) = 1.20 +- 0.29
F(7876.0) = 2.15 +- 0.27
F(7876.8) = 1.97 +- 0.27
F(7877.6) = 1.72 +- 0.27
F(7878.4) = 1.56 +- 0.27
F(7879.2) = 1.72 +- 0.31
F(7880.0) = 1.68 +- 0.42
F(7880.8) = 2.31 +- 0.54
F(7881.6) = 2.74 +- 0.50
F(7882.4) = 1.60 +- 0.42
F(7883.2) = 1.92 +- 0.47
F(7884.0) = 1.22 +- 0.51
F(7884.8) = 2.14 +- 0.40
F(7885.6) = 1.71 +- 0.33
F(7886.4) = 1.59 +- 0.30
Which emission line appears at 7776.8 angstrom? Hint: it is [N II]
